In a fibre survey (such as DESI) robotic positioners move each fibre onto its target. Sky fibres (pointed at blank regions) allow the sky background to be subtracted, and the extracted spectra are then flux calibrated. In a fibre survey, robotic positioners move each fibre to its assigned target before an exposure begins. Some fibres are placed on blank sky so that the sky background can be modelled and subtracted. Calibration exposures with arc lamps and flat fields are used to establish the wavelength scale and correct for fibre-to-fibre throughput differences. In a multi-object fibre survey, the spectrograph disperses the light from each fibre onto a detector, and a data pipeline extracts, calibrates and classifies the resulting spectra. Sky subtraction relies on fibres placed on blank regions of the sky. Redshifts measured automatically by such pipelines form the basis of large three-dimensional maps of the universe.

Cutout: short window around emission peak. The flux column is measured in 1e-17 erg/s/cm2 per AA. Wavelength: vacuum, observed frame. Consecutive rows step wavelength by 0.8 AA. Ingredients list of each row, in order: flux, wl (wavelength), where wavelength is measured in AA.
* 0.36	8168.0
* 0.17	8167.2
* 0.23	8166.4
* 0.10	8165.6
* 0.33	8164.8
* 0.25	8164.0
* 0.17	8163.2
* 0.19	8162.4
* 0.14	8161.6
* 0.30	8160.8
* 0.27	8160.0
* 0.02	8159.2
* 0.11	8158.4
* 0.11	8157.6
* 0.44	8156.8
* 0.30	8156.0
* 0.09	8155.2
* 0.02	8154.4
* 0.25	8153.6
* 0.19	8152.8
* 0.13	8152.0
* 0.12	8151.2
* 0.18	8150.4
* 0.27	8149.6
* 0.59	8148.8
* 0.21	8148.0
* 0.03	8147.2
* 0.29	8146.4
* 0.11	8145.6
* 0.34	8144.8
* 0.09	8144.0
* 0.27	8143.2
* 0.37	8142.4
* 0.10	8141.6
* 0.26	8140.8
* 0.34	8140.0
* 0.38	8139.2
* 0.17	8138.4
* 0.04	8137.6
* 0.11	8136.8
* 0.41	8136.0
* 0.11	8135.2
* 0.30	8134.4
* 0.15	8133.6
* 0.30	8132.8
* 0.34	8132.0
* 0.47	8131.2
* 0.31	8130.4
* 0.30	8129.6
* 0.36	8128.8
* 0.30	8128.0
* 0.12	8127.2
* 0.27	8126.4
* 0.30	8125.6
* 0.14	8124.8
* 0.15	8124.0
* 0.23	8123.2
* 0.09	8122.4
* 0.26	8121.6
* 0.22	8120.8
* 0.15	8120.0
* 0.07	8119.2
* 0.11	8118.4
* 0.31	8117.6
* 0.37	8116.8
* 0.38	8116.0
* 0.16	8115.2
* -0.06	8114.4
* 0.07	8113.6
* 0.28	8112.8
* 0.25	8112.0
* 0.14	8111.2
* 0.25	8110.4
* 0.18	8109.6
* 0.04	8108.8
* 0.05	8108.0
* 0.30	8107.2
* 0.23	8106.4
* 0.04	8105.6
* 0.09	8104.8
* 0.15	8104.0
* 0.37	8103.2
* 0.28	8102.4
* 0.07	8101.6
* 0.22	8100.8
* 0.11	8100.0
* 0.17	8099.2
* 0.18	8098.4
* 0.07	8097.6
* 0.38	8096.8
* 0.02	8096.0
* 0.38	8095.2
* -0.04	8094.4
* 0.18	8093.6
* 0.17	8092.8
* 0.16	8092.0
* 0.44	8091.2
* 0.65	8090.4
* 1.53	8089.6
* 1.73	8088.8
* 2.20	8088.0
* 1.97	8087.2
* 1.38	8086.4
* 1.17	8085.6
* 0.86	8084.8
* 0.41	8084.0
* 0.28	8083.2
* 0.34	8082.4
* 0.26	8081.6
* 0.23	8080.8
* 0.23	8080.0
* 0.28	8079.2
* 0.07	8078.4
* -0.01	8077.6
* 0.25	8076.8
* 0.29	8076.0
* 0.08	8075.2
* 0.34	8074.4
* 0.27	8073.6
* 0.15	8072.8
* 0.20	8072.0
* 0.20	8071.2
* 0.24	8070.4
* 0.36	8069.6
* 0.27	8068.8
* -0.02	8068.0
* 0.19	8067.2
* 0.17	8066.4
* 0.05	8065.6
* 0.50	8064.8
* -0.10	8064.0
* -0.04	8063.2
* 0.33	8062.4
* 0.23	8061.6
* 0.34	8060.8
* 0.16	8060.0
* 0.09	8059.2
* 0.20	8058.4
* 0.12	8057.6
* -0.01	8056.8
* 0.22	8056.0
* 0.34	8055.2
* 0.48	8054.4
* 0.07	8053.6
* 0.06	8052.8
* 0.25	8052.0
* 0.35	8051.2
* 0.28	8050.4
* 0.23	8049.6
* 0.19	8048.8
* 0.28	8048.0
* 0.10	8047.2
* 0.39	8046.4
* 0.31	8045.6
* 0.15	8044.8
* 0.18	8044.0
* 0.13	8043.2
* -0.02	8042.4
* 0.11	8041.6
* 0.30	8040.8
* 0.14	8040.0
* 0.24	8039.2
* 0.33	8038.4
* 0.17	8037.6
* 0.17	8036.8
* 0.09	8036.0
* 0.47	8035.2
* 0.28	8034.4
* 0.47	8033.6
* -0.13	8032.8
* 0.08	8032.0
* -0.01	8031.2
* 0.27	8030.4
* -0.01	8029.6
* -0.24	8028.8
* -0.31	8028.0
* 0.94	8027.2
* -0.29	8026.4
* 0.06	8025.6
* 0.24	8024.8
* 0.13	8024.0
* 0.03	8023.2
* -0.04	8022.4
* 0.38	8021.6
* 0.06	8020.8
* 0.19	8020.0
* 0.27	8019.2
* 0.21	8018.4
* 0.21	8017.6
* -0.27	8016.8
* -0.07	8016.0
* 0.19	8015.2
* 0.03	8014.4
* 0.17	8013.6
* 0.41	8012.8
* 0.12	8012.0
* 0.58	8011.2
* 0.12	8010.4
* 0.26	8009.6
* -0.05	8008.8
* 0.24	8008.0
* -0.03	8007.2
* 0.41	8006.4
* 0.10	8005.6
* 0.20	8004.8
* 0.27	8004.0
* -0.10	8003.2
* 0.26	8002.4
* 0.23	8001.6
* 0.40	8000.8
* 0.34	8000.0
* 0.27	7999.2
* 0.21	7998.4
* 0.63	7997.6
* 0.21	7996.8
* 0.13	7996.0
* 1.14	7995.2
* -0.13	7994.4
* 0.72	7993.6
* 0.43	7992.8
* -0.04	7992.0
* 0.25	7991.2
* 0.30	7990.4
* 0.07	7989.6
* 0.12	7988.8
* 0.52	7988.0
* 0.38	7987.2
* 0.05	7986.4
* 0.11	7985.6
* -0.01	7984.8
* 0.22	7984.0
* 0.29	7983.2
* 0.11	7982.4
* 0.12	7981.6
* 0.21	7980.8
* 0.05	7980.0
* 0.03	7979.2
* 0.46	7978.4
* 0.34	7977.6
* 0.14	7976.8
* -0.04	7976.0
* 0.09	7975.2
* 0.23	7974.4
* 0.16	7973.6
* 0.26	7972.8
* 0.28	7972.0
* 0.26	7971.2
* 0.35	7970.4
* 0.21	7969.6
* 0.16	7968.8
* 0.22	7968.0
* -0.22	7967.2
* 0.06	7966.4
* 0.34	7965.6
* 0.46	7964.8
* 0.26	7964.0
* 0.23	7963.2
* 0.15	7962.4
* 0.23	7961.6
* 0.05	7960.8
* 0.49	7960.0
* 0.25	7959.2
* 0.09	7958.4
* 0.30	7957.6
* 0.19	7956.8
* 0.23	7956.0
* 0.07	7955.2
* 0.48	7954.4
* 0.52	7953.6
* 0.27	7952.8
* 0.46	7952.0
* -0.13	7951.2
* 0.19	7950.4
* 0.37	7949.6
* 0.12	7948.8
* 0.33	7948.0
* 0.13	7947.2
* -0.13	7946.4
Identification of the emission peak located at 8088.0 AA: H-gamma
